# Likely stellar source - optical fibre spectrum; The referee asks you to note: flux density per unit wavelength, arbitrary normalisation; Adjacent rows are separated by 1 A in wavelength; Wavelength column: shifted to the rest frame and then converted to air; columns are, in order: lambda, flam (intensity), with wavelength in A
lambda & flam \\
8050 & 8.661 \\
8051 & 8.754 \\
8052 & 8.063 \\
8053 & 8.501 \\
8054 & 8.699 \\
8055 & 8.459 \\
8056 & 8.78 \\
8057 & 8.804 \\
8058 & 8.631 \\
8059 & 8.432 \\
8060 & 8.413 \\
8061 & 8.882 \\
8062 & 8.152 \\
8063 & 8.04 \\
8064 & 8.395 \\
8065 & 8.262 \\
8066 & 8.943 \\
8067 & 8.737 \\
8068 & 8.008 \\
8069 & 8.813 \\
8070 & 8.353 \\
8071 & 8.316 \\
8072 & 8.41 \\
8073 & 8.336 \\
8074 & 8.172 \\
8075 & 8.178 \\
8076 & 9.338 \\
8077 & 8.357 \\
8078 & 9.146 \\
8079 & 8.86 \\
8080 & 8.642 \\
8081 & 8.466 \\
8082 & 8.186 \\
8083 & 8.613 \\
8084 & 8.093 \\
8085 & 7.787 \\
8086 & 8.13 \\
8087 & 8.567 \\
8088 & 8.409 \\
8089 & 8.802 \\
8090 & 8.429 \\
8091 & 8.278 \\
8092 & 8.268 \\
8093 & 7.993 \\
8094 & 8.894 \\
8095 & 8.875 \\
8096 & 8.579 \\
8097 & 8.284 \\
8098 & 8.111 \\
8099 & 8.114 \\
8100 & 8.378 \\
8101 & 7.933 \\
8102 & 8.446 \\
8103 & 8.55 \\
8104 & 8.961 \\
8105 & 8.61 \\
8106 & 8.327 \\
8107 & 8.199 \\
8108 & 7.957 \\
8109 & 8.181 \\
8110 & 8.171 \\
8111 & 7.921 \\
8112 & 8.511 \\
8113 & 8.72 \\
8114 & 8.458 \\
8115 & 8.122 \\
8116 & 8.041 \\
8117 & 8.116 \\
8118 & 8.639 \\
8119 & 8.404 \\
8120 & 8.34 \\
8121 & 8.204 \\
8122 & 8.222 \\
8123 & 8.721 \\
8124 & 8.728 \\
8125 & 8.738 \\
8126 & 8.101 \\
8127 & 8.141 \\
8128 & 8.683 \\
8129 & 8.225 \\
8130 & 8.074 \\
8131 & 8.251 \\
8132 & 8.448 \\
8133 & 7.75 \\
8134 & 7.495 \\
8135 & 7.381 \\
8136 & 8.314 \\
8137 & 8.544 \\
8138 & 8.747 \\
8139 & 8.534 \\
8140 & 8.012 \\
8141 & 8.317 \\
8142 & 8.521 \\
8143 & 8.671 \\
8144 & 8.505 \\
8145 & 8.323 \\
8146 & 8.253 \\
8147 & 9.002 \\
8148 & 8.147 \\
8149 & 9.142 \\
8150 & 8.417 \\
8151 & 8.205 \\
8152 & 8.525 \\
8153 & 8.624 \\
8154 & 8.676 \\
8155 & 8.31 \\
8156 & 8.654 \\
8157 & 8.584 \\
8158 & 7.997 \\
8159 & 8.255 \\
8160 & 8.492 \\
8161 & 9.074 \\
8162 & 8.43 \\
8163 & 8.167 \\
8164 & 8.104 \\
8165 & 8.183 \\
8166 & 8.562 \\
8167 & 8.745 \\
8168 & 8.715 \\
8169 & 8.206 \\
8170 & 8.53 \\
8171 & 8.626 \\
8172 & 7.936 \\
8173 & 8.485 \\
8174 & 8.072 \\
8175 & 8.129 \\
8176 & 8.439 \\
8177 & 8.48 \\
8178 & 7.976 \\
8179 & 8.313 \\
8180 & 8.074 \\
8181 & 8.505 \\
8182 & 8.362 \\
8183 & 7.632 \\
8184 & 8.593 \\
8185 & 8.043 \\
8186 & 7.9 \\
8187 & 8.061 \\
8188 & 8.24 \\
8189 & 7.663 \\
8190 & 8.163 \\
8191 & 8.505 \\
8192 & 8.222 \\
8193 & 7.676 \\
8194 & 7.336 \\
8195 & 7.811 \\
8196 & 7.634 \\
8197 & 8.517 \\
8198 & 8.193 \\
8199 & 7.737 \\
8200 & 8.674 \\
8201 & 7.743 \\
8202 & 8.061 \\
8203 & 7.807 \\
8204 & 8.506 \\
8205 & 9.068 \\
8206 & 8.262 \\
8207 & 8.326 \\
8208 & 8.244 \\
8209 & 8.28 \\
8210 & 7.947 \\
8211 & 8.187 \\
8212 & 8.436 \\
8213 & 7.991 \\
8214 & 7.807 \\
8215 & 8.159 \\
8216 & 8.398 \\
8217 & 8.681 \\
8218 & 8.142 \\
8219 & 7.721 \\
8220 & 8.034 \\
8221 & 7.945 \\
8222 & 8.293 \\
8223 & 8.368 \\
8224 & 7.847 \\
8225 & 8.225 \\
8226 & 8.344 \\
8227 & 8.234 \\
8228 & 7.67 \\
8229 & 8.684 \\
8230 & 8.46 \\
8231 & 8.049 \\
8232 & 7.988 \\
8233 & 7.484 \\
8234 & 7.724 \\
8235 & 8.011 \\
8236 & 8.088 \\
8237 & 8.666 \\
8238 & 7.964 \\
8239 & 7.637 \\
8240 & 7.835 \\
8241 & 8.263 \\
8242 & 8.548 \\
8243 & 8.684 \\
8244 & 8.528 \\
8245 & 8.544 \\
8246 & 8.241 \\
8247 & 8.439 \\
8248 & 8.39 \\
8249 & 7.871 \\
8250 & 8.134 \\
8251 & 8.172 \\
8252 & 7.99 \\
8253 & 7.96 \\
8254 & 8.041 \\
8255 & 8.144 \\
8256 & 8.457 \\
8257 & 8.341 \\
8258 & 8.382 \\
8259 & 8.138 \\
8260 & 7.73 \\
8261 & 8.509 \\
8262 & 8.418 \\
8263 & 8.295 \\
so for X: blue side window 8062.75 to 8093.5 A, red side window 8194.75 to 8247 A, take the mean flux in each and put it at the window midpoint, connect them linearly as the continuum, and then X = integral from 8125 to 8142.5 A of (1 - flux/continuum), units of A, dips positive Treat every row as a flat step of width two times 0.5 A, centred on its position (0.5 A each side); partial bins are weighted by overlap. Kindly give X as 0.2 A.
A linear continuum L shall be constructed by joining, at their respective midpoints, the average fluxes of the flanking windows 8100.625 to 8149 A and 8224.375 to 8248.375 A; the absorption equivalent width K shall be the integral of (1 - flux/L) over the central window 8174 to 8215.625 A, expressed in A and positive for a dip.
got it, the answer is 0.5 A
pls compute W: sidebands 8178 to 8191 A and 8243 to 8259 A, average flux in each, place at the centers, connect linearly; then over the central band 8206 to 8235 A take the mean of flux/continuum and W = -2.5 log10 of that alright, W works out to 0.01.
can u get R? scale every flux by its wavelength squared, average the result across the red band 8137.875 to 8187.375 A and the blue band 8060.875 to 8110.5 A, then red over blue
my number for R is 1.0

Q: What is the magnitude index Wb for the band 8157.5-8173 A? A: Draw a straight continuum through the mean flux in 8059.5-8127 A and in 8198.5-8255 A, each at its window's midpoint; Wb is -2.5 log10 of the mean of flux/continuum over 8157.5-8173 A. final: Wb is -0.016 mag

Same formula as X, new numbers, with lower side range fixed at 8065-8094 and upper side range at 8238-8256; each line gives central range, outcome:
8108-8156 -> 0.1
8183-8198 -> 0.5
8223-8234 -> 0.2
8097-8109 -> 0.1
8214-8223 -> 0.1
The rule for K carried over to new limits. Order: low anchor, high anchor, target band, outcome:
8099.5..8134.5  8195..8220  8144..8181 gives -0.8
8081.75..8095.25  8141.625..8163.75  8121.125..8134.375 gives 0.3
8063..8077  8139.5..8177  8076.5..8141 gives 0.8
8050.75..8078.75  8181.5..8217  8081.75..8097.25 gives 0.1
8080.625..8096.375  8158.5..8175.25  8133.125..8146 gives 0.2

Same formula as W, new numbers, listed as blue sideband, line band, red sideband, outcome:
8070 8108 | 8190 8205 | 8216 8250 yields 0.02 mag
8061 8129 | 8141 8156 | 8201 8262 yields -0.03 mag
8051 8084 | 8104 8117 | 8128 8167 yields 0.02 mag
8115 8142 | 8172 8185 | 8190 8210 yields -0.01 mag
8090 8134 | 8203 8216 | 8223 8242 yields -0.02 mag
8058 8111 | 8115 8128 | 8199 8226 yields 0.00 mag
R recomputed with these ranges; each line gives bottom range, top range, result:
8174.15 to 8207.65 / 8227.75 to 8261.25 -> 1.02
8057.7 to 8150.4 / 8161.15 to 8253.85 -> 1.00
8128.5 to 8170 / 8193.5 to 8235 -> 0.98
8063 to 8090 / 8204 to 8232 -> 1.00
